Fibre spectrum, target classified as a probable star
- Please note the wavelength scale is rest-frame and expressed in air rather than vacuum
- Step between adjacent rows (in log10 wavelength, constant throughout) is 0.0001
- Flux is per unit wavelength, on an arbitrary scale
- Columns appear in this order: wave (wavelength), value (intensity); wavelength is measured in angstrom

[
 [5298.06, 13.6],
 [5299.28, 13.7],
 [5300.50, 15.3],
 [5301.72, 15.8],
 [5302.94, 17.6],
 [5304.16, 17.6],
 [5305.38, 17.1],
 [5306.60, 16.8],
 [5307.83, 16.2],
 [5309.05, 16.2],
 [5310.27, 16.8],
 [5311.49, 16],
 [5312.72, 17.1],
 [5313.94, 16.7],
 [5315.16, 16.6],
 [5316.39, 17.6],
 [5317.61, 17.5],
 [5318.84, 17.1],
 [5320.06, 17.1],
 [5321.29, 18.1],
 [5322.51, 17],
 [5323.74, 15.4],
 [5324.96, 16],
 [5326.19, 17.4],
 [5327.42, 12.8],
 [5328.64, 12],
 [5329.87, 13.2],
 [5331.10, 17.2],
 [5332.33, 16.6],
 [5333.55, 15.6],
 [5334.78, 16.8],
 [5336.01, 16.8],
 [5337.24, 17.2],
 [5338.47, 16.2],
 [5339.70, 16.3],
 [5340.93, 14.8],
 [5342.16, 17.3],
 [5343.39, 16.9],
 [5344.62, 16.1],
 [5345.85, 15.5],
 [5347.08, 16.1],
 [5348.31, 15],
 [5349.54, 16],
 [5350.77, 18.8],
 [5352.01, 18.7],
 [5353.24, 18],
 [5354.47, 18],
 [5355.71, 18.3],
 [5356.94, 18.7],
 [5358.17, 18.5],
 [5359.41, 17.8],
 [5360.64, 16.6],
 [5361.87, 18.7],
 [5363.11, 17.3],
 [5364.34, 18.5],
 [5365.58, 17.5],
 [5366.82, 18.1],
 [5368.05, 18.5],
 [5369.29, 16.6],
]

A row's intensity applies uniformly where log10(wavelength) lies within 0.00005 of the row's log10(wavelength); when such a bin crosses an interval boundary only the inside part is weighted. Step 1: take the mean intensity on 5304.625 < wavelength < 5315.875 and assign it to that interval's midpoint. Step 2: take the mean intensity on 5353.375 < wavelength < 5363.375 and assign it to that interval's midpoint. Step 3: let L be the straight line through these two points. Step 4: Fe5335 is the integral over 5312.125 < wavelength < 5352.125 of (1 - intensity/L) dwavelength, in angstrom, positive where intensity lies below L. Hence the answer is 2.2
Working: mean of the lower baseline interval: 16.6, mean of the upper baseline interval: 18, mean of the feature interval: 16.3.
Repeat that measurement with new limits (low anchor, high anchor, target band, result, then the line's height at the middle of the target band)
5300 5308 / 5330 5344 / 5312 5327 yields -0.3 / 16.5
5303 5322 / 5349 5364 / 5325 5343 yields 1.8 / 17.5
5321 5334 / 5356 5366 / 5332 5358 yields -0.1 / 16.8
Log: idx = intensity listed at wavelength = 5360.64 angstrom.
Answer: 16.6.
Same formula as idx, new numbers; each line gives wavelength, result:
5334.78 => 16.8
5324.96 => 16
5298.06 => 13.6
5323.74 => 15.4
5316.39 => 17.6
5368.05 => 18.5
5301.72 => 15.8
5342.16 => 17.3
